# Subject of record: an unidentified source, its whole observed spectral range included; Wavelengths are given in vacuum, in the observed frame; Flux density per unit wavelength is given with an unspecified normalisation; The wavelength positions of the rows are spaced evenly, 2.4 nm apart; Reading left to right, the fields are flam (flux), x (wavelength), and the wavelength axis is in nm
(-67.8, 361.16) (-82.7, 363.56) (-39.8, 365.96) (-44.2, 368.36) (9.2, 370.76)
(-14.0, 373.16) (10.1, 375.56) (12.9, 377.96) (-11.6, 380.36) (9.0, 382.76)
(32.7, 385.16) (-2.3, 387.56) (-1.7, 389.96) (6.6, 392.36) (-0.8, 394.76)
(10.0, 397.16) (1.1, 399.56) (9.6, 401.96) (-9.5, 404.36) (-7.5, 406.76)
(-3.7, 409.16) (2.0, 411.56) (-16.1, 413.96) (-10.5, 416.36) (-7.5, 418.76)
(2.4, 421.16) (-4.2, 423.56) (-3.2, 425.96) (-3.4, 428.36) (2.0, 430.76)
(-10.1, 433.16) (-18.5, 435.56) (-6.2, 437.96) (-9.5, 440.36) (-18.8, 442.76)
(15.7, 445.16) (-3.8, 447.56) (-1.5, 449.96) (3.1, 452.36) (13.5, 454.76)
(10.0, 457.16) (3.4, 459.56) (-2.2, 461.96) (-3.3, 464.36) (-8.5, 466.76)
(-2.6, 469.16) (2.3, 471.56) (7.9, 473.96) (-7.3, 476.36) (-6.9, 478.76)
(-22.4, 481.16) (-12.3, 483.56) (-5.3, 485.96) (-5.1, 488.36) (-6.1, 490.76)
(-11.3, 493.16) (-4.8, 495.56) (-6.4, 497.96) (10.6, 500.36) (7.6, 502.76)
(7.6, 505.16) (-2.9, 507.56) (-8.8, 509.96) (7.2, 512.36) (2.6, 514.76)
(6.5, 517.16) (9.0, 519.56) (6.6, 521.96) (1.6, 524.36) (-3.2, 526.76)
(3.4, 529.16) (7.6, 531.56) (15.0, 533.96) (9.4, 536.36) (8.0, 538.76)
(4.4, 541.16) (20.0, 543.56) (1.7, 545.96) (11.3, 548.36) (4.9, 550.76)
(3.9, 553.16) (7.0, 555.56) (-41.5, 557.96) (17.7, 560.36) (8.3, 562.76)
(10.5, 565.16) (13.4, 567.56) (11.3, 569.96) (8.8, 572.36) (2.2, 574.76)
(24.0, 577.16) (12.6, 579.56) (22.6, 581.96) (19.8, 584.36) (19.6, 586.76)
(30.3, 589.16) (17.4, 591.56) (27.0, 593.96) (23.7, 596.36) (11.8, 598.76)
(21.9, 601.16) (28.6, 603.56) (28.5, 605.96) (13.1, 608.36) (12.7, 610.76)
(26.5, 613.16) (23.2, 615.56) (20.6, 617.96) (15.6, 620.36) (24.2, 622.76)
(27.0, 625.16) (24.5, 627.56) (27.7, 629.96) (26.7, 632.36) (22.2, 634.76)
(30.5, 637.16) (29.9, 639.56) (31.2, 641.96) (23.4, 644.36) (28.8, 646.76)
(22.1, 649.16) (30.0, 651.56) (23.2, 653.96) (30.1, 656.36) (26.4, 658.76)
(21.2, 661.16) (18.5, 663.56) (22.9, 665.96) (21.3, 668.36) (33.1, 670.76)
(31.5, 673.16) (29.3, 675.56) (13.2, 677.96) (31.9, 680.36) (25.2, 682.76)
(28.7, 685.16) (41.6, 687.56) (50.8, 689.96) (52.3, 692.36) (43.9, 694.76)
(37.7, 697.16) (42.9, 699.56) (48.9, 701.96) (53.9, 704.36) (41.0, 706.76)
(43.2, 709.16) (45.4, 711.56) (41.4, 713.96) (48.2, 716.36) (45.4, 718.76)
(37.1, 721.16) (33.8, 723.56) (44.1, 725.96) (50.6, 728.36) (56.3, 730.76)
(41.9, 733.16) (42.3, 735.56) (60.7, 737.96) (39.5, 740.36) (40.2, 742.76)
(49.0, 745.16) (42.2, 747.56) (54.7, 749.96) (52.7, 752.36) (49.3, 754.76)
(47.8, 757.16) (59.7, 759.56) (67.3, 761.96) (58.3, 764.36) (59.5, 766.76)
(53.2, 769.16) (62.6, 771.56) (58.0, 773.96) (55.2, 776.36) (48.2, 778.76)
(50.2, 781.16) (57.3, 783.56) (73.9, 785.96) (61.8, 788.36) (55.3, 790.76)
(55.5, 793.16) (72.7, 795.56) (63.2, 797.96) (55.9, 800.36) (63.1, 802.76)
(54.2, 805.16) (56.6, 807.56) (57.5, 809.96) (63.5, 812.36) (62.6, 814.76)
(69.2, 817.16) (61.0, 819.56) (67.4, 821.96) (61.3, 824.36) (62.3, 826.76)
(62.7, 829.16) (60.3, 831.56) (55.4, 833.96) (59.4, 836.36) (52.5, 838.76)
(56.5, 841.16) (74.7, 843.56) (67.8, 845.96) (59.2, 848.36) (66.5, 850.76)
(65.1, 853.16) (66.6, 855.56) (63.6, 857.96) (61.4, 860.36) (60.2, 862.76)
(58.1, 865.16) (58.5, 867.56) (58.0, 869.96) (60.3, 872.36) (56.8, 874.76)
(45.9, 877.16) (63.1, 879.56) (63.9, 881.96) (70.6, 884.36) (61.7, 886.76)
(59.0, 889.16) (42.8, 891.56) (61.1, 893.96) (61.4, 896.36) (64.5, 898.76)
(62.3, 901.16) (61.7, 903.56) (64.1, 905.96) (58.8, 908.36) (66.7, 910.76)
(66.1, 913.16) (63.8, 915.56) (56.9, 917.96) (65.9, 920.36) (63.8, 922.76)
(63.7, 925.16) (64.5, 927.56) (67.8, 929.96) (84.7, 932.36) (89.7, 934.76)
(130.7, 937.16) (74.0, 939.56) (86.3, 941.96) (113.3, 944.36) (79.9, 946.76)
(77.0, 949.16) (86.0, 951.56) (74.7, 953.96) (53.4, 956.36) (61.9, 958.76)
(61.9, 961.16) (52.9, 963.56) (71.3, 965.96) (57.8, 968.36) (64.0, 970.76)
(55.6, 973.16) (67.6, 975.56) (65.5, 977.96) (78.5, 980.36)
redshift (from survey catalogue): 0.72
